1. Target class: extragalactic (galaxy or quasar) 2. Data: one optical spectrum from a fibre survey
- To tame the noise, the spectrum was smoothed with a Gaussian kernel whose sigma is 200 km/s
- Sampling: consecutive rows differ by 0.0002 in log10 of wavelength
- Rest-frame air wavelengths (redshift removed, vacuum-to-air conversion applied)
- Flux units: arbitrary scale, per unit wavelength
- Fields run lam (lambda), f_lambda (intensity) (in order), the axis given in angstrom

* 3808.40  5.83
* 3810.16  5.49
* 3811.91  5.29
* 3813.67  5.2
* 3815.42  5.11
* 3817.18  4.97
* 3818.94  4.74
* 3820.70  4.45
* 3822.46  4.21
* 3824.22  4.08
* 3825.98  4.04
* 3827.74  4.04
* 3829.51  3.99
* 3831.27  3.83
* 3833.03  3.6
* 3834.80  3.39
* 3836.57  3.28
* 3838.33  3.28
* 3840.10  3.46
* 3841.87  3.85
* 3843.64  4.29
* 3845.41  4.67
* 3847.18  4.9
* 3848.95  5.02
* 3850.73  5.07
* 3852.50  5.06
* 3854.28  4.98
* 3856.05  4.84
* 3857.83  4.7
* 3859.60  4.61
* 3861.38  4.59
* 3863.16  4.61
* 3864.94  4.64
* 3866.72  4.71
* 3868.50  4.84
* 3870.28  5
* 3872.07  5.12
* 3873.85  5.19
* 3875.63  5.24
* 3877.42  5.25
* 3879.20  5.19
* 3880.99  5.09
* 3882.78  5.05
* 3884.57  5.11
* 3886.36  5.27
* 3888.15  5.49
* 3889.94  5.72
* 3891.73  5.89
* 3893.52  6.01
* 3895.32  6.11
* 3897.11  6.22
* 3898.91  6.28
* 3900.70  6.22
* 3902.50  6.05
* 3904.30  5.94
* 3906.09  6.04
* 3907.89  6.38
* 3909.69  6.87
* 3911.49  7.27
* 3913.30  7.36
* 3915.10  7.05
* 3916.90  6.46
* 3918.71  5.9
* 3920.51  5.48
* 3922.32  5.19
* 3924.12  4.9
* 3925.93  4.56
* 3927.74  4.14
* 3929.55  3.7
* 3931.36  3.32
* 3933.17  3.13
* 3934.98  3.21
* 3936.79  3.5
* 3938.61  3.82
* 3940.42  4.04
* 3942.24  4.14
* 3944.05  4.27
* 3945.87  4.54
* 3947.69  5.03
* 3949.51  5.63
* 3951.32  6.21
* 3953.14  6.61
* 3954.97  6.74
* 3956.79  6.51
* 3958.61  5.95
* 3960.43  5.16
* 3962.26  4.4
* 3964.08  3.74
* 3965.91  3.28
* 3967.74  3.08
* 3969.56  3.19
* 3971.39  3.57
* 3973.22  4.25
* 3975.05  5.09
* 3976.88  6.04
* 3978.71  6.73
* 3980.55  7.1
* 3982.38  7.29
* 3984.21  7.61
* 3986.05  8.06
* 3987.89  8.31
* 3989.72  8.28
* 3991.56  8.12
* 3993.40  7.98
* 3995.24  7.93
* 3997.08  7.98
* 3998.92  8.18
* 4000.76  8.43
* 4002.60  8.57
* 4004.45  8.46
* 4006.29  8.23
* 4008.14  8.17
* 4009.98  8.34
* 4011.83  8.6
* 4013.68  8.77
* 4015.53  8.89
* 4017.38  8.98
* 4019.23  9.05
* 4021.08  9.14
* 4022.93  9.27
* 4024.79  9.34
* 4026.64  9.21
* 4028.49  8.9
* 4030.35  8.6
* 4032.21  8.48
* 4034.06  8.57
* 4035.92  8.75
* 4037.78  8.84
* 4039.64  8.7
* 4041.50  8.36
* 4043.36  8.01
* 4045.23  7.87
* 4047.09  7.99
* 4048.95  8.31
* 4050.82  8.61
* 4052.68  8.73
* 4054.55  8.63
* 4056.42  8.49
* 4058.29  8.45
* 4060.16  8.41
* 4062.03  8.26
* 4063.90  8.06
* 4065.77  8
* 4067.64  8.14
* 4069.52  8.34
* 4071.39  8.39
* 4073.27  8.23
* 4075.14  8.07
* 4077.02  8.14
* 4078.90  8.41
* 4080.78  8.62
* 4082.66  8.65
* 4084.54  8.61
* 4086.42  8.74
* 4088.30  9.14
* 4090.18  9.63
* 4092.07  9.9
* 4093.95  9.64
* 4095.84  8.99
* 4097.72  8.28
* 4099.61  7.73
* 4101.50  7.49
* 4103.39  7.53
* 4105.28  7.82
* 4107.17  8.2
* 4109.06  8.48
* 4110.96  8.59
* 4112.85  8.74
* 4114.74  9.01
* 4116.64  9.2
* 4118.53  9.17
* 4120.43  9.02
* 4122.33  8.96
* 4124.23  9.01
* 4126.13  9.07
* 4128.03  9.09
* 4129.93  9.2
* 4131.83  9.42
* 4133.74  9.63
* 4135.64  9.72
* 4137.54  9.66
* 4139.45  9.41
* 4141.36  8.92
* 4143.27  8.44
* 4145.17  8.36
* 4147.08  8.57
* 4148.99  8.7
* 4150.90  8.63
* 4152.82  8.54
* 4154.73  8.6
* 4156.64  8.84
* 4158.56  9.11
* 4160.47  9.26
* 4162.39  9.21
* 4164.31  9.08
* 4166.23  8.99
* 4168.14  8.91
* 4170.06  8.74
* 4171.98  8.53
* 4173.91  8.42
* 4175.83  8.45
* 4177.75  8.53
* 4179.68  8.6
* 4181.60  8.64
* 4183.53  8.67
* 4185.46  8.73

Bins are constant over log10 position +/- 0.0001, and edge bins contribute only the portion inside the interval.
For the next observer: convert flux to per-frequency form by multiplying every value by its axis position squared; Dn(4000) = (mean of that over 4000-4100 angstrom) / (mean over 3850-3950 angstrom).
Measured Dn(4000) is 1.79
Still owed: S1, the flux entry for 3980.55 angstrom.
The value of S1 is 7.1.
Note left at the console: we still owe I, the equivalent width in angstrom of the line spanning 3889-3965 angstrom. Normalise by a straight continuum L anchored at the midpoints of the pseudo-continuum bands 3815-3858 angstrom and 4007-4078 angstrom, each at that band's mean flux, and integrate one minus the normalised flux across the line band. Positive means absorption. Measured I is 8.9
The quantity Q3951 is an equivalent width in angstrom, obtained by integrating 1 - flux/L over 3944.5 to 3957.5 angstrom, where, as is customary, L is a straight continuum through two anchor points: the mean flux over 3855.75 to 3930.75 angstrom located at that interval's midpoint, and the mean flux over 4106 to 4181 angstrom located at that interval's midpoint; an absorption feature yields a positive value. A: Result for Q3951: 0.9 angstrom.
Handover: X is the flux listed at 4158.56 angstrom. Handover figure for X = 9.11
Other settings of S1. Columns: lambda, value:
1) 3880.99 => 5.09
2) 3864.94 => 4.64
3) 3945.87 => 4.54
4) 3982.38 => 7.29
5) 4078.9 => 8.41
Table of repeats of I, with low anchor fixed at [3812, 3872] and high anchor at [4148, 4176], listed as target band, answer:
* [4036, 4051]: -2.4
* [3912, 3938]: 3.2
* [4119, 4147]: -2.4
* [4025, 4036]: -2.8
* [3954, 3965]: 1.1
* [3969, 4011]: -4.9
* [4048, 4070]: -2.9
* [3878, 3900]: -2.3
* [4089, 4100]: -1.7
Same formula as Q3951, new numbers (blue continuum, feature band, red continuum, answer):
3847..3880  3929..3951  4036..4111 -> 7.5 angstrom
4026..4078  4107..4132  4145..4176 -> -0.9 angstrom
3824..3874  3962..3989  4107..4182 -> 3.7 angstrom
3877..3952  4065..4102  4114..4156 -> -1.9 angstrom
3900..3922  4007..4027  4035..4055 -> -2.2 angstrom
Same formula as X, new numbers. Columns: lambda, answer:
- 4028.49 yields 8.9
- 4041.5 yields 8.36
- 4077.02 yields 8.14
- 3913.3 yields 7.36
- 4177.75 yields 8.53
